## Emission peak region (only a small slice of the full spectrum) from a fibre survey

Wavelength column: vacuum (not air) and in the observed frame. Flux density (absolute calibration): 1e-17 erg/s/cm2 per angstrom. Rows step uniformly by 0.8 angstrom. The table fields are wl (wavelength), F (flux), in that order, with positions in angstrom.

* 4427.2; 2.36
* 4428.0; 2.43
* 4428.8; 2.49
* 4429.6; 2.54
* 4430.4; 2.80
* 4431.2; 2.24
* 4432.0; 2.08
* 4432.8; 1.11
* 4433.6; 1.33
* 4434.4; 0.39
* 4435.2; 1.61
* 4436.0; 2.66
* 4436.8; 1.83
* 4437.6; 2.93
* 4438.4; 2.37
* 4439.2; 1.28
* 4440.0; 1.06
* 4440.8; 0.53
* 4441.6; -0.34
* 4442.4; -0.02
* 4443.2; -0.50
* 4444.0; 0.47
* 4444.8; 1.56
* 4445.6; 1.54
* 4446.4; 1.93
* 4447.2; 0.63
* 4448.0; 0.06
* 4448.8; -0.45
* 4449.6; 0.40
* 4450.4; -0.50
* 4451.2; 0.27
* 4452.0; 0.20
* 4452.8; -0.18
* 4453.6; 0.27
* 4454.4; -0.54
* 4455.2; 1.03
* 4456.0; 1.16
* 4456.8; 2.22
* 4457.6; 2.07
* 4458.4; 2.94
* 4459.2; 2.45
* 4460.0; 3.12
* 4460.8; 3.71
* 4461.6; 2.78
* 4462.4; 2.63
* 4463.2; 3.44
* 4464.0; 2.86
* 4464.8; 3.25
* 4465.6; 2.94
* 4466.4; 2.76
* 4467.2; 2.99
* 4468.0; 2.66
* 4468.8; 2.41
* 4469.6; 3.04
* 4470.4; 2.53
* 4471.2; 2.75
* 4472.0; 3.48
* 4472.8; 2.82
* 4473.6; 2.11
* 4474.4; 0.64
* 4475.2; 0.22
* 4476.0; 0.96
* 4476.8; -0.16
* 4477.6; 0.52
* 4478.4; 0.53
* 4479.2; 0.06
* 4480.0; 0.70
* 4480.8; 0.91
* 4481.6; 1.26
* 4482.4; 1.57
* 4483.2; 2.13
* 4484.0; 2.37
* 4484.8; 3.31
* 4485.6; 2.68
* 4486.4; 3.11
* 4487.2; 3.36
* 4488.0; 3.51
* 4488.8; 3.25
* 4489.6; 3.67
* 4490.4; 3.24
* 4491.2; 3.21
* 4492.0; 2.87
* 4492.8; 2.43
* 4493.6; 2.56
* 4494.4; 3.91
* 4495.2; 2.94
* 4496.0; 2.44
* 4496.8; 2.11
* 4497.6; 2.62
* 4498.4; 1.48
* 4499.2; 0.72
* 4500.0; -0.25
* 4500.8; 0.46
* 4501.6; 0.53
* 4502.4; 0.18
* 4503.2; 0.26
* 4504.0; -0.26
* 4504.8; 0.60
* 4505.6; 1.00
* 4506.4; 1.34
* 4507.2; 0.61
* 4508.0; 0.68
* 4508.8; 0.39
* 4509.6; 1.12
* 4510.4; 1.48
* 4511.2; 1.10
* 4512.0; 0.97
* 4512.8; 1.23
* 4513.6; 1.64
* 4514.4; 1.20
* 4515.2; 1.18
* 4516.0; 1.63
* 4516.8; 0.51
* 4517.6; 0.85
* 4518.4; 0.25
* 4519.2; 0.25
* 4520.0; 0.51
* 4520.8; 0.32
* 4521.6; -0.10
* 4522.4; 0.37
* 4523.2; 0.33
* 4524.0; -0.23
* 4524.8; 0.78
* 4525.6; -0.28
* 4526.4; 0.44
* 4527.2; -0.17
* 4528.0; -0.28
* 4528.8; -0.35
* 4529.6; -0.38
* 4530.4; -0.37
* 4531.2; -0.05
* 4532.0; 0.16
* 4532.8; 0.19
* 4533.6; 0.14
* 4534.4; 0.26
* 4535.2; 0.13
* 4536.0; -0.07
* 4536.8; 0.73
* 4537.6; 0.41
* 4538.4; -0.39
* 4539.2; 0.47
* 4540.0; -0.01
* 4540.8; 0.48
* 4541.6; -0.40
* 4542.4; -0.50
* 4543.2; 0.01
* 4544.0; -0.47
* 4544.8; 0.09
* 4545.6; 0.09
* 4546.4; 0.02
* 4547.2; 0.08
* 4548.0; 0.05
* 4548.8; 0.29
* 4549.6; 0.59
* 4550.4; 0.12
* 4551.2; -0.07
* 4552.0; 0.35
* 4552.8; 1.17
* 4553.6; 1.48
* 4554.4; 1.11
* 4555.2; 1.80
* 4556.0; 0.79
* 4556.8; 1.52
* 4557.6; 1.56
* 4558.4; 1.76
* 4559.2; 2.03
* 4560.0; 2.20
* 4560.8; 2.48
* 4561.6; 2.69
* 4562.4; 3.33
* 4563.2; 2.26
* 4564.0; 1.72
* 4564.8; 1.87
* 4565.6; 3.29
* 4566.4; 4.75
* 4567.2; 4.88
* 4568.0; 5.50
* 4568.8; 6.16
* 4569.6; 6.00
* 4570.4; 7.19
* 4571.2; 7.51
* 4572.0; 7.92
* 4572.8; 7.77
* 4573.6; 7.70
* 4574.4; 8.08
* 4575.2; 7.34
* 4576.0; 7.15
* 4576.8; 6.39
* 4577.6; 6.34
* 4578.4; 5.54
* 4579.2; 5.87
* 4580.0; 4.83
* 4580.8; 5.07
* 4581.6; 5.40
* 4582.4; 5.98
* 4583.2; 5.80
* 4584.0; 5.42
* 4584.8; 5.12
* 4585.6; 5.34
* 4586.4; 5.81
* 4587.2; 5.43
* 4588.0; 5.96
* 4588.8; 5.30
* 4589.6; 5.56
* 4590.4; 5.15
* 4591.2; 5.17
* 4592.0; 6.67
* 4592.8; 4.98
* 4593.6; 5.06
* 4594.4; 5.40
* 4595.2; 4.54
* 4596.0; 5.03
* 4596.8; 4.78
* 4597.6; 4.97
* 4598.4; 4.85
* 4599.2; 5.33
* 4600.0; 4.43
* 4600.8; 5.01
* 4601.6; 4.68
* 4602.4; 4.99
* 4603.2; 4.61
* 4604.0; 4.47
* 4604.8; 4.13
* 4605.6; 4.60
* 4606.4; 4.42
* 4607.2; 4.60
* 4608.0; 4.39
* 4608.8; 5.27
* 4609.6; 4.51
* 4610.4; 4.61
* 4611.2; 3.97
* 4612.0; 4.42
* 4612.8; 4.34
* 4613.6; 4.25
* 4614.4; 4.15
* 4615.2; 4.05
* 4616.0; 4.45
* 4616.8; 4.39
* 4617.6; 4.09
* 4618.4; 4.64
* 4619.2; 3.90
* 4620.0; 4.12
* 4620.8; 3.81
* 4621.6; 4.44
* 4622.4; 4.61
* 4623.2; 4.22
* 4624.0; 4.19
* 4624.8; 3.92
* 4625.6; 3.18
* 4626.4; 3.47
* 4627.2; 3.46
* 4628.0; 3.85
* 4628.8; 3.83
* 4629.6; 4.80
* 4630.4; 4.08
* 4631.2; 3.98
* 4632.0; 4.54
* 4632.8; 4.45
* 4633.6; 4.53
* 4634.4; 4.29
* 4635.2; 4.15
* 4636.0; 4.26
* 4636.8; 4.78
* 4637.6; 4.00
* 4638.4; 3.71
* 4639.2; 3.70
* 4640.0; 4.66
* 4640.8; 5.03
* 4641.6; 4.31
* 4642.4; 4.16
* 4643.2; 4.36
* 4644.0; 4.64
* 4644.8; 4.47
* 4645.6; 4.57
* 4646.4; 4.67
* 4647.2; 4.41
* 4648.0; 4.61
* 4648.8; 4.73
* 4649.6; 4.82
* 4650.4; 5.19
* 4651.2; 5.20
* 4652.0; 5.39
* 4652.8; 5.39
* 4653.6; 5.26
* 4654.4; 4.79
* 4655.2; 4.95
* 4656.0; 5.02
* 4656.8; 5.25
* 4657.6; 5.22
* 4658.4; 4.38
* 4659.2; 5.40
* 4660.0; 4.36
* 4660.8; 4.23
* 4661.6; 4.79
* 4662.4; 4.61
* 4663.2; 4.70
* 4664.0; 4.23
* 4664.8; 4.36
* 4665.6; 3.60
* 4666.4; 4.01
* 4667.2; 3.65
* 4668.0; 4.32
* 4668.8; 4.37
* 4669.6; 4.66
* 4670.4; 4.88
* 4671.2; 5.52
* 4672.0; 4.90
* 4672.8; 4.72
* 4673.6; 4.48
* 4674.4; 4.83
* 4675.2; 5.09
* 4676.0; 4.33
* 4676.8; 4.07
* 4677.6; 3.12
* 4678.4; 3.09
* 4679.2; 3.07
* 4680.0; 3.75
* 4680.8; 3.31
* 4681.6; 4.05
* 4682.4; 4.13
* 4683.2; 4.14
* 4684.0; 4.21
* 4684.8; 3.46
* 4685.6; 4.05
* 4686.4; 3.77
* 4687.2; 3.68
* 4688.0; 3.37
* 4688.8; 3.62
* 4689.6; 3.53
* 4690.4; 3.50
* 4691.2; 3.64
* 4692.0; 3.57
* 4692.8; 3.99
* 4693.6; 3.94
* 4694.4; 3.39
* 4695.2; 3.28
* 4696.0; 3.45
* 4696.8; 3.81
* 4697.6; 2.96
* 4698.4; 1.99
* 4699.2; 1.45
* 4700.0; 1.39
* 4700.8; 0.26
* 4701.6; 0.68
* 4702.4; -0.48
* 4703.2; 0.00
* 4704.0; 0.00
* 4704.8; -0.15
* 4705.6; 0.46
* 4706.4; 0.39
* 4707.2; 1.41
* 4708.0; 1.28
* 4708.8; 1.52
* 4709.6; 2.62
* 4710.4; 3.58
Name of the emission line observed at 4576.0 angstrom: Lyman alpha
